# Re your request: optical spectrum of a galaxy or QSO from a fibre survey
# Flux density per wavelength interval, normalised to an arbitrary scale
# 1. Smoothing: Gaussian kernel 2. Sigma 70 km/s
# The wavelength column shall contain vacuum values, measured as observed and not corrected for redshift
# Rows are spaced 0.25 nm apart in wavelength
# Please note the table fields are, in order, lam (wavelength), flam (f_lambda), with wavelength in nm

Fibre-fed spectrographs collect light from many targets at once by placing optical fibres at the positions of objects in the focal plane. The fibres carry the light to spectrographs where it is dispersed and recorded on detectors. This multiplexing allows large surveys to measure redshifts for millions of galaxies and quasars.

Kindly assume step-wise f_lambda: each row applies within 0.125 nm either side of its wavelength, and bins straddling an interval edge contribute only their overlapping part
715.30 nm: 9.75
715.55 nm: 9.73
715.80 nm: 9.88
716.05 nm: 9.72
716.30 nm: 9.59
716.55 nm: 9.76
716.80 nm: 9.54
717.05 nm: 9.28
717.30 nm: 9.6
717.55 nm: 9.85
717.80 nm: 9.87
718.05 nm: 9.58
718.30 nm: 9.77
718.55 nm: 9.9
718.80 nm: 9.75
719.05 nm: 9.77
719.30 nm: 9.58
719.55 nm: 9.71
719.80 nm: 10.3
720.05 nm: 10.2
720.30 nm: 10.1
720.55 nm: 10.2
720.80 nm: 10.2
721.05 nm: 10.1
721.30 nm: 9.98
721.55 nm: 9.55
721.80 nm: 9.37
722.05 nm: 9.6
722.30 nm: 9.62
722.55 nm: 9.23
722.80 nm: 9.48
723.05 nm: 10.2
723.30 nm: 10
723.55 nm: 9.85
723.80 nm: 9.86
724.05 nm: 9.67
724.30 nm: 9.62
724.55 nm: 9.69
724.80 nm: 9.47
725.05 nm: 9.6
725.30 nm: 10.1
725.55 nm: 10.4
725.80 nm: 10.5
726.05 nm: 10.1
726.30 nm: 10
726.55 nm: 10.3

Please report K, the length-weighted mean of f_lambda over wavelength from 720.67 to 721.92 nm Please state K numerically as 9.84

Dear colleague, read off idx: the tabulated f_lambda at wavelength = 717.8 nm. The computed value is 9.87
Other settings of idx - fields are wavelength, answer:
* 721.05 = 10.1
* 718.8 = 9.75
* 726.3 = 10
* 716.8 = 9.54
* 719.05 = 9.77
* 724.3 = 9.62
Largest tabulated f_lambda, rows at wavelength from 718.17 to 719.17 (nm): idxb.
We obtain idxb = 9.9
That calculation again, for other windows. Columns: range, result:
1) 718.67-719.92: 10.3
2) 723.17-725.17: 10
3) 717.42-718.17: 9.87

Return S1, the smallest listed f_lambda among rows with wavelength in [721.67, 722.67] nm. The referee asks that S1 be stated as 9.23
